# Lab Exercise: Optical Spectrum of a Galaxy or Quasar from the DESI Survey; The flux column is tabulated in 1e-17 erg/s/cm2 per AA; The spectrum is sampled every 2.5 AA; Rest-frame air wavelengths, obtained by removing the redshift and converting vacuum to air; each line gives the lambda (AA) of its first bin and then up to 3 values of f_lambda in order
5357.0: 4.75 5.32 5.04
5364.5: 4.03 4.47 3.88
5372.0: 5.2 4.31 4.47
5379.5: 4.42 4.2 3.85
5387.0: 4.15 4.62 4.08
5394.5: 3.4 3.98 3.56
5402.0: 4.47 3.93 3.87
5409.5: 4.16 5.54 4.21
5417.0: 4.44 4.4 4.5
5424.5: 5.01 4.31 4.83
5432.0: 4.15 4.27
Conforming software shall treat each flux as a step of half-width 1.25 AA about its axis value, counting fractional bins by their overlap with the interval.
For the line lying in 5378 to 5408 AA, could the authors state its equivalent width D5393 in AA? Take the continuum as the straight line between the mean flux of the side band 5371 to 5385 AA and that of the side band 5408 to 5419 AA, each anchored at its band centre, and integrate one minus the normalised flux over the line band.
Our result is 2.9 AA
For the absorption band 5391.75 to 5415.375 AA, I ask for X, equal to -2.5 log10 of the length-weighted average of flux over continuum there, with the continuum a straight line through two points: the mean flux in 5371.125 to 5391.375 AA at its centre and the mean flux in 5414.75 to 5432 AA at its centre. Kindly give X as 0.09 mag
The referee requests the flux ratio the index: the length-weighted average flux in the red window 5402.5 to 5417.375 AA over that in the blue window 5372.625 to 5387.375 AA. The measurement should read 1.02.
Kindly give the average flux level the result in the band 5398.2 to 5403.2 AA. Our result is 4.01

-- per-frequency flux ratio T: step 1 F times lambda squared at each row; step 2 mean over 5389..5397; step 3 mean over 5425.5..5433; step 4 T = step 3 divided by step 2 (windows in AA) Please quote 1.1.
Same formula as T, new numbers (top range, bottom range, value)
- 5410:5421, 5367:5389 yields 1.08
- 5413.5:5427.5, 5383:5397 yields 1.13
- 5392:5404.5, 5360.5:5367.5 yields 0.87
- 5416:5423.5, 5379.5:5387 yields 1.10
